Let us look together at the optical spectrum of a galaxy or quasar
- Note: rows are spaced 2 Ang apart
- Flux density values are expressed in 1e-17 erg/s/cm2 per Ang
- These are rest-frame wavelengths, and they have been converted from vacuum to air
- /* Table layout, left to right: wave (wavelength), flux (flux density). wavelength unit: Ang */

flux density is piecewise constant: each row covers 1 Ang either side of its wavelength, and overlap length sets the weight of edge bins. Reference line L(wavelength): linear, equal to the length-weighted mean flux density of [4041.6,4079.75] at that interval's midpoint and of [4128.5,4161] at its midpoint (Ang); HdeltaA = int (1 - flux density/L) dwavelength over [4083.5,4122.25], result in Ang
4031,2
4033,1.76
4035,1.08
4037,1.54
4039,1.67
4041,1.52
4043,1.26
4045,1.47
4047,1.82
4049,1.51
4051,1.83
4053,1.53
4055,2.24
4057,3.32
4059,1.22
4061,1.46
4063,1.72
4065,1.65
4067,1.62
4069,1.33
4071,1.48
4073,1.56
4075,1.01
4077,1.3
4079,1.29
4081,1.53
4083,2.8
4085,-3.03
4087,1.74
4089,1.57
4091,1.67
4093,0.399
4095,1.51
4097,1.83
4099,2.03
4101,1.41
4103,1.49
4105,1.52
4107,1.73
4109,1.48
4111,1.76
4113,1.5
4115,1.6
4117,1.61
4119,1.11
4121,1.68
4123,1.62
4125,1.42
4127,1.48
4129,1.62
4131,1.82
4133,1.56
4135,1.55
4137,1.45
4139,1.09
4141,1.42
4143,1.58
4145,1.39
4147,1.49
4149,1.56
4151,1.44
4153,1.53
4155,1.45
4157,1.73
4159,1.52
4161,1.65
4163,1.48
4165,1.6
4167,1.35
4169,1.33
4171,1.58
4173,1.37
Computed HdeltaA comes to 6.0 Ang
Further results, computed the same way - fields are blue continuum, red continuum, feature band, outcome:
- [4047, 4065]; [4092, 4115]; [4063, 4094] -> 8.9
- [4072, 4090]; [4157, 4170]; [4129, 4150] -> -1.7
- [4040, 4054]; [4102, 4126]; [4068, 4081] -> 1.8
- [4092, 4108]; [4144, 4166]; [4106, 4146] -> -0.4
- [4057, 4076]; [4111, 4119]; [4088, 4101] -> 0.4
